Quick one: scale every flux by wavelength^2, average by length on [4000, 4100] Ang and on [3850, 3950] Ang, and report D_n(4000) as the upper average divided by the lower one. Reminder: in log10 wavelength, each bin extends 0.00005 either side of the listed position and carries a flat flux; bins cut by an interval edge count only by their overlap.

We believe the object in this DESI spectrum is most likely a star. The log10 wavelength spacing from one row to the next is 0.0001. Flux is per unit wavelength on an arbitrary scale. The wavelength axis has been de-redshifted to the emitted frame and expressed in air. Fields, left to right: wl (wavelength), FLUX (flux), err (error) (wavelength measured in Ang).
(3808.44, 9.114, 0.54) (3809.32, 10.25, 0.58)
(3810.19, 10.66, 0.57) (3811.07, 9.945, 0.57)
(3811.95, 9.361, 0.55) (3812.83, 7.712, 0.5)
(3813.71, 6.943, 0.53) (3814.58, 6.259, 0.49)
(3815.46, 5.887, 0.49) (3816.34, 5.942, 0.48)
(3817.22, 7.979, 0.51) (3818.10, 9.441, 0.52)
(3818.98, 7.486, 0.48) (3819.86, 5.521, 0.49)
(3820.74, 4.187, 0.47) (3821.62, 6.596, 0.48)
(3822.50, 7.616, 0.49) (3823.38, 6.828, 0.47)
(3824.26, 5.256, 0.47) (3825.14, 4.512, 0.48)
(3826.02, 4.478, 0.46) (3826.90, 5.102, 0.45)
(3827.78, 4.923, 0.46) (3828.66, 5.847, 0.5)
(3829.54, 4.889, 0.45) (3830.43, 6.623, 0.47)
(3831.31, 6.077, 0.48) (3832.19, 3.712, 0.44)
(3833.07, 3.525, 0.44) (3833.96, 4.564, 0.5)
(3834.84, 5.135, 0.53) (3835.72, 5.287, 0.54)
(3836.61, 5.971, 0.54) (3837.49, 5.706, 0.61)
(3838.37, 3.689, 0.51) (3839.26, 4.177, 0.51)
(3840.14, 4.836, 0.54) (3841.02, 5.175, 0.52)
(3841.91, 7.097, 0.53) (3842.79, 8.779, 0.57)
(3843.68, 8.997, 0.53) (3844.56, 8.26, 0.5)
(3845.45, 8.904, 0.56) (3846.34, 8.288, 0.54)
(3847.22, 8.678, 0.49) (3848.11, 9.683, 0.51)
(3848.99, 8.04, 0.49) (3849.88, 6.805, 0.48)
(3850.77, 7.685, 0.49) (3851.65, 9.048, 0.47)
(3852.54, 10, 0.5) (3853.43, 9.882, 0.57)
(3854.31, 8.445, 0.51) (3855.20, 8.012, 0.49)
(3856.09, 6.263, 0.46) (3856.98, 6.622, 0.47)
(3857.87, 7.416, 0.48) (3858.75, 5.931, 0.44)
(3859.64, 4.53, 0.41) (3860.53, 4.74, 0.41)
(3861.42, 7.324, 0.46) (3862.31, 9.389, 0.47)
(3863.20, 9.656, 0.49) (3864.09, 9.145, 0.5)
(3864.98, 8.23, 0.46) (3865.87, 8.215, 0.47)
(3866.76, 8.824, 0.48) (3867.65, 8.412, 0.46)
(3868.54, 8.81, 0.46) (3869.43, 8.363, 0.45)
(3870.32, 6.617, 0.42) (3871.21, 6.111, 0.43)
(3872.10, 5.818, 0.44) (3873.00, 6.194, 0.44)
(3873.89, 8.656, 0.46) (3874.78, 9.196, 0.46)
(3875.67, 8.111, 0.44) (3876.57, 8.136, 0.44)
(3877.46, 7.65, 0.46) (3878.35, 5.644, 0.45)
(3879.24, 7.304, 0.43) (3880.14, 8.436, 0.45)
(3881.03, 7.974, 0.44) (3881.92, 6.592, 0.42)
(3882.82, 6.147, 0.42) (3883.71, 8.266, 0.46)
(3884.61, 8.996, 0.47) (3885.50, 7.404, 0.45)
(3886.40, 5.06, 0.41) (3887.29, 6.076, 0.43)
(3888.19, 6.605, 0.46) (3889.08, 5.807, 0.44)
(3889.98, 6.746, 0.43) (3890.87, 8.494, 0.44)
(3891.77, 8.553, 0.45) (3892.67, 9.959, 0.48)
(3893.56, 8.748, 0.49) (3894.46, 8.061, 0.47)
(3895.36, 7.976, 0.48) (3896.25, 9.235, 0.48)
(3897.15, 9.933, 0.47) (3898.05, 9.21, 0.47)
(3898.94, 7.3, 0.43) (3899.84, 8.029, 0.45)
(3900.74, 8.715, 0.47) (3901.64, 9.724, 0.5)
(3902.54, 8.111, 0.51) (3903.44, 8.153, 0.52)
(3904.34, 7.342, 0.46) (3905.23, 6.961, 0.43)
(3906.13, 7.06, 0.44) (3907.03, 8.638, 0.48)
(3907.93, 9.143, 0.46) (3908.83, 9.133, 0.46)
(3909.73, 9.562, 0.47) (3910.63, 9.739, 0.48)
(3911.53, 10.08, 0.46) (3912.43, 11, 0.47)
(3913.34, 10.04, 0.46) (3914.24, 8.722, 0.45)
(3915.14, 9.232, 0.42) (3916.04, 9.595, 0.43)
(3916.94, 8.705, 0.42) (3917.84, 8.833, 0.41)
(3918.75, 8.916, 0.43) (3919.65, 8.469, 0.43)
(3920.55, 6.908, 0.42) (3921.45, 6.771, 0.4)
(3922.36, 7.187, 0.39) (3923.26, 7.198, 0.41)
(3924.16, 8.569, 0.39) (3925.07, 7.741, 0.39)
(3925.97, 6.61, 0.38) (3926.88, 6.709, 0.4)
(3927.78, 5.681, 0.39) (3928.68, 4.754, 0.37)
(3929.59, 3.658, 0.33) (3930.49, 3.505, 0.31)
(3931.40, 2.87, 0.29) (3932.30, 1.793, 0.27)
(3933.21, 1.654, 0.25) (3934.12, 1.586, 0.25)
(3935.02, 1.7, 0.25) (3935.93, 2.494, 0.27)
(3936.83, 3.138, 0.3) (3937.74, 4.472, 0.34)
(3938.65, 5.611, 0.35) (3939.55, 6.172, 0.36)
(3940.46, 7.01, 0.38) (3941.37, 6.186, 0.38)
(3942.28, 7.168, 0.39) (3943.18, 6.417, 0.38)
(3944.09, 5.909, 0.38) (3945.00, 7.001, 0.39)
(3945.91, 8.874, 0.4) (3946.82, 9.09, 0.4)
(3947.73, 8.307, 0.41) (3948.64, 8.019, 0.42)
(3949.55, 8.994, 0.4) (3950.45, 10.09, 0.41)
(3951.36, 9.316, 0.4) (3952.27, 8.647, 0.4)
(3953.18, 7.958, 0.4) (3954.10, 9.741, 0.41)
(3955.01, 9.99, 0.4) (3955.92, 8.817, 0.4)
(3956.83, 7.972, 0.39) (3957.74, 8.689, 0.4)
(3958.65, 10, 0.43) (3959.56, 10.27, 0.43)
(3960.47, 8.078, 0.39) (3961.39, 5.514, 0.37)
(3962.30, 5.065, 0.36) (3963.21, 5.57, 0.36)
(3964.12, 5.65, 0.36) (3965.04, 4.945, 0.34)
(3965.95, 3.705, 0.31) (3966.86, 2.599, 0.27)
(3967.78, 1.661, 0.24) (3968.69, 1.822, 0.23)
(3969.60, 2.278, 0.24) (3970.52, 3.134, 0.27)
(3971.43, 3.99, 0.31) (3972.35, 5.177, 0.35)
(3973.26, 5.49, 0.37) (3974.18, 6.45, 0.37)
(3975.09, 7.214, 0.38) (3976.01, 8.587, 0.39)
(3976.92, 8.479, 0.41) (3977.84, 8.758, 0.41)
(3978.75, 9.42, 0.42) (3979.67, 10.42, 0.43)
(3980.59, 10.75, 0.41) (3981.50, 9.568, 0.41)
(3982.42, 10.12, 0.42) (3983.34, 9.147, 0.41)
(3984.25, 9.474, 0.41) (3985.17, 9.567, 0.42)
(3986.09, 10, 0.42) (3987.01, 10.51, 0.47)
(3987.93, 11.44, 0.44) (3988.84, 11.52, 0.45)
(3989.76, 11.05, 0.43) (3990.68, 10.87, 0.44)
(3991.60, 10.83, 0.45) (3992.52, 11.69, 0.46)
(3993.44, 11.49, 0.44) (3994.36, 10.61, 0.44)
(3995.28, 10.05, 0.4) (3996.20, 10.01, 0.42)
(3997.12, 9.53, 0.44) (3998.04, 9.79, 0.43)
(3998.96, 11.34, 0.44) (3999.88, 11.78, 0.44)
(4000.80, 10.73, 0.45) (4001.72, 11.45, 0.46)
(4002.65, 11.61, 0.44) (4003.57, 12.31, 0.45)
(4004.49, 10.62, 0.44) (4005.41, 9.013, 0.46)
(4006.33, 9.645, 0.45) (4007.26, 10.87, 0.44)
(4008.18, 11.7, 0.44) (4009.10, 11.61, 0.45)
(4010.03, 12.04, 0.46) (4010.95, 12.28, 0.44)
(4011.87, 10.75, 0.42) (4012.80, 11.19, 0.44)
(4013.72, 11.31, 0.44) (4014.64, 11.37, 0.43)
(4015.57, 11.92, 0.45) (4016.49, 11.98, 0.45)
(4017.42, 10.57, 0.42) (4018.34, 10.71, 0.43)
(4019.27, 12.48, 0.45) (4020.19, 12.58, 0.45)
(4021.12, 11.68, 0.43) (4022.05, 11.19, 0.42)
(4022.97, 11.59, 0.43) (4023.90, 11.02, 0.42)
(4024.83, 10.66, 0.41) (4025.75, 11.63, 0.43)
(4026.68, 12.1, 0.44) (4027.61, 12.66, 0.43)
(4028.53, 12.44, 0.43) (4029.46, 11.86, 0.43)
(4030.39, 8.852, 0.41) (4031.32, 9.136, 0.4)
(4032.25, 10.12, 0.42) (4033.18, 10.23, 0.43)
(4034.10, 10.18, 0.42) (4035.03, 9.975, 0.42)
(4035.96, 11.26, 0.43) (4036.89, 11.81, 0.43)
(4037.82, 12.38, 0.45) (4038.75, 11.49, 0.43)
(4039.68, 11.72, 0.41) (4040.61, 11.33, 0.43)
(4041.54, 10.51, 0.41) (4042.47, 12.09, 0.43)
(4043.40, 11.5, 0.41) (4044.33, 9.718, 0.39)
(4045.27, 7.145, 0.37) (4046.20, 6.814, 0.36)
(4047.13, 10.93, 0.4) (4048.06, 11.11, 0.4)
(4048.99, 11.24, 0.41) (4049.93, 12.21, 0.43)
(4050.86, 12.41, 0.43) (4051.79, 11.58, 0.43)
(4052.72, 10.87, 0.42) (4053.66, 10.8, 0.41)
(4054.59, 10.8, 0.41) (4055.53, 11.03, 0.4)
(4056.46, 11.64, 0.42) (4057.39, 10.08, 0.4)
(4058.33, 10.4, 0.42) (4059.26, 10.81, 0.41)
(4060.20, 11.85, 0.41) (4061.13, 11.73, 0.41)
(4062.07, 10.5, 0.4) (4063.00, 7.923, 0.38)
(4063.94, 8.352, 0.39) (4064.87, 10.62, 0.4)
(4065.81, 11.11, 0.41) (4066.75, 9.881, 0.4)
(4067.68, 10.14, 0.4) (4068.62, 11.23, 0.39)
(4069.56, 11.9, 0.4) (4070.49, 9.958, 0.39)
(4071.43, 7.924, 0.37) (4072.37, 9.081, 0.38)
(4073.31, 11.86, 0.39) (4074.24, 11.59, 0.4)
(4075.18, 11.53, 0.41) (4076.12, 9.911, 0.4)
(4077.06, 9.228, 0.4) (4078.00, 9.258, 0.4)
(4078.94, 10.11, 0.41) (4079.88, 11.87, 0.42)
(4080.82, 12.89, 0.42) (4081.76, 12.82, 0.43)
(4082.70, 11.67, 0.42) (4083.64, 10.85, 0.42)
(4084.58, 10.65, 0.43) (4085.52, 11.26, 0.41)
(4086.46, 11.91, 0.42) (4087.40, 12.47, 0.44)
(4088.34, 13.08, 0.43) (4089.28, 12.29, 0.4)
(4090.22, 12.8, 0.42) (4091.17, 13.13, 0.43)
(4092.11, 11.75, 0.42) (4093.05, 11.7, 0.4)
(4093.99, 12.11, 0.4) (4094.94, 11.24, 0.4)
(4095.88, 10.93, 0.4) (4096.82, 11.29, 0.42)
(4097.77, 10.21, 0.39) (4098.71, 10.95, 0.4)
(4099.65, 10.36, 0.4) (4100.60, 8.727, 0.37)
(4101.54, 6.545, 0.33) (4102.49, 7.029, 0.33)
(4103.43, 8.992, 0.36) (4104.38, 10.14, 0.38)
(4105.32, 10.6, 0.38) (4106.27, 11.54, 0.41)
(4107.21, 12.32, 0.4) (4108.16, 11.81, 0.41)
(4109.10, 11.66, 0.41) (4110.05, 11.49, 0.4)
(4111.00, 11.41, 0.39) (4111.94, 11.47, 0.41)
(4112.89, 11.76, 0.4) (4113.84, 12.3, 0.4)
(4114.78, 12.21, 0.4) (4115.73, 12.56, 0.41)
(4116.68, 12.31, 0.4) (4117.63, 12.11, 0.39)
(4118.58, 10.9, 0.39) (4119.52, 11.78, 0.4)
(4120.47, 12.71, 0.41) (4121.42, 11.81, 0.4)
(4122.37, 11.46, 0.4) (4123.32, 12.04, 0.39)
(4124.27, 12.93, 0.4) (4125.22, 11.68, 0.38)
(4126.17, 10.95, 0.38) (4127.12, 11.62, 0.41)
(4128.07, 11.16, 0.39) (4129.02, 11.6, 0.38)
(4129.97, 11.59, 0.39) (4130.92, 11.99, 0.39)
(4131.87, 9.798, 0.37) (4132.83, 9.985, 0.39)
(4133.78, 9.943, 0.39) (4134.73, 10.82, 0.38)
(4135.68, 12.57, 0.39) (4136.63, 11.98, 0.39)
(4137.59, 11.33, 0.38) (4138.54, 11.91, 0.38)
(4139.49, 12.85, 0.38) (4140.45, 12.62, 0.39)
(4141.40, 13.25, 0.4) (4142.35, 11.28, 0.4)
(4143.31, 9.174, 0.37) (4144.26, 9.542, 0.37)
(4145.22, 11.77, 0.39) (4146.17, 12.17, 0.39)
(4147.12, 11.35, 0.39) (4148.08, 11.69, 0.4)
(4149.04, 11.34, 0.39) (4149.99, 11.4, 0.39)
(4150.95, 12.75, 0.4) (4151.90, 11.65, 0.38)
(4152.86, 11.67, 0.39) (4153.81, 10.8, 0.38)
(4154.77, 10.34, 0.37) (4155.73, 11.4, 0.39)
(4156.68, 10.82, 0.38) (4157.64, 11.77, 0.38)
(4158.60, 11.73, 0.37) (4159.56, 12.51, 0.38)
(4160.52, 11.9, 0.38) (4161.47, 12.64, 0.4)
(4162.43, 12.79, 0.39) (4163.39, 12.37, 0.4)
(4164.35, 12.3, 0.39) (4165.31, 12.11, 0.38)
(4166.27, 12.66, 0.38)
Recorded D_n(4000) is 1.6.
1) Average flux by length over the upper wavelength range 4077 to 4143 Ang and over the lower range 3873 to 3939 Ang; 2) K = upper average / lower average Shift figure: 1.57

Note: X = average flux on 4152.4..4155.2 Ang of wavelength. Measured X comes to 11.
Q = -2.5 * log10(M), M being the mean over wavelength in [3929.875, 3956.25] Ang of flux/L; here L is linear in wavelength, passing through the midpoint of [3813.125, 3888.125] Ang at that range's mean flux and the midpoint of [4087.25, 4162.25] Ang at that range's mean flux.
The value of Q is 0.33 mag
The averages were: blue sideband 6.94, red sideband 11.4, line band 6.27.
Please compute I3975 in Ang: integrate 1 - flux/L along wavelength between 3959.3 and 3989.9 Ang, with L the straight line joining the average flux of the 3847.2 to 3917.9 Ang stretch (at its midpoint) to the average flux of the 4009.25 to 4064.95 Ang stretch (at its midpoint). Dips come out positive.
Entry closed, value 8.2 Ang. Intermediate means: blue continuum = 8.07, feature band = 7.22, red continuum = 11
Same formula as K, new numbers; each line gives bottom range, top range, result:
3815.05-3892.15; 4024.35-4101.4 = 1.57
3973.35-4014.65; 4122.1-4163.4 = 1.11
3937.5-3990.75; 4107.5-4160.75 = 1.53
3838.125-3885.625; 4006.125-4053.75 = 1.46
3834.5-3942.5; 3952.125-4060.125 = 1.35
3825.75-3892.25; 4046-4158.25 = 1.58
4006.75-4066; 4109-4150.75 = 1.05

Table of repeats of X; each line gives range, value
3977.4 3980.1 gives 9.54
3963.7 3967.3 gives 4.22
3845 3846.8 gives 8.58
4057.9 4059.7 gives 10.6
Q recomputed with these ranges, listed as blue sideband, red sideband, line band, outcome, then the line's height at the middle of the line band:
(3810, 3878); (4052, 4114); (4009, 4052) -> -0.11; 10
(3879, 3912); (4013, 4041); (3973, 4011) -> 0.02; 10.4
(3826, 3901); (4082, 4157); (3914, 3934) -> 0.26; 8.23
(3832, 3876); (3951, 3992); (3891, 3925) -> -0.15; 7.49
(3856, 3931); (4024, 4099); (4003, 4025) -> -0.13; 10.1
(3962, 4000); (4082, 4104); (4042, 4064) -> -0.07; 9.95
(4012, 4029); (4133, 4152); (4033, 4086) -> 0.08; 11.6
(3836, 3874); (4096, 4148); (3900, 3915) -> -0.09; 8.2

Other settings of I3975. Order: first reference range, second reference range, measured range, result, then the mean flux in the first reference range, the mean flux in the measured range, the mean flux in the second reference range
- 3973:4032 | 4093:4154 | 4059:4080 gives 1.3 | 10.6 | 10.3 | 11.3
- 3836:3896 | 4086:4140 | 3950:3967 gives 2.6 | 7.51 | 7.6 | 11.4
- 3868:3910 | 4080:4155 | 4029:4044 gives -1.1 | 7.84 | 10.9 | 11.4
